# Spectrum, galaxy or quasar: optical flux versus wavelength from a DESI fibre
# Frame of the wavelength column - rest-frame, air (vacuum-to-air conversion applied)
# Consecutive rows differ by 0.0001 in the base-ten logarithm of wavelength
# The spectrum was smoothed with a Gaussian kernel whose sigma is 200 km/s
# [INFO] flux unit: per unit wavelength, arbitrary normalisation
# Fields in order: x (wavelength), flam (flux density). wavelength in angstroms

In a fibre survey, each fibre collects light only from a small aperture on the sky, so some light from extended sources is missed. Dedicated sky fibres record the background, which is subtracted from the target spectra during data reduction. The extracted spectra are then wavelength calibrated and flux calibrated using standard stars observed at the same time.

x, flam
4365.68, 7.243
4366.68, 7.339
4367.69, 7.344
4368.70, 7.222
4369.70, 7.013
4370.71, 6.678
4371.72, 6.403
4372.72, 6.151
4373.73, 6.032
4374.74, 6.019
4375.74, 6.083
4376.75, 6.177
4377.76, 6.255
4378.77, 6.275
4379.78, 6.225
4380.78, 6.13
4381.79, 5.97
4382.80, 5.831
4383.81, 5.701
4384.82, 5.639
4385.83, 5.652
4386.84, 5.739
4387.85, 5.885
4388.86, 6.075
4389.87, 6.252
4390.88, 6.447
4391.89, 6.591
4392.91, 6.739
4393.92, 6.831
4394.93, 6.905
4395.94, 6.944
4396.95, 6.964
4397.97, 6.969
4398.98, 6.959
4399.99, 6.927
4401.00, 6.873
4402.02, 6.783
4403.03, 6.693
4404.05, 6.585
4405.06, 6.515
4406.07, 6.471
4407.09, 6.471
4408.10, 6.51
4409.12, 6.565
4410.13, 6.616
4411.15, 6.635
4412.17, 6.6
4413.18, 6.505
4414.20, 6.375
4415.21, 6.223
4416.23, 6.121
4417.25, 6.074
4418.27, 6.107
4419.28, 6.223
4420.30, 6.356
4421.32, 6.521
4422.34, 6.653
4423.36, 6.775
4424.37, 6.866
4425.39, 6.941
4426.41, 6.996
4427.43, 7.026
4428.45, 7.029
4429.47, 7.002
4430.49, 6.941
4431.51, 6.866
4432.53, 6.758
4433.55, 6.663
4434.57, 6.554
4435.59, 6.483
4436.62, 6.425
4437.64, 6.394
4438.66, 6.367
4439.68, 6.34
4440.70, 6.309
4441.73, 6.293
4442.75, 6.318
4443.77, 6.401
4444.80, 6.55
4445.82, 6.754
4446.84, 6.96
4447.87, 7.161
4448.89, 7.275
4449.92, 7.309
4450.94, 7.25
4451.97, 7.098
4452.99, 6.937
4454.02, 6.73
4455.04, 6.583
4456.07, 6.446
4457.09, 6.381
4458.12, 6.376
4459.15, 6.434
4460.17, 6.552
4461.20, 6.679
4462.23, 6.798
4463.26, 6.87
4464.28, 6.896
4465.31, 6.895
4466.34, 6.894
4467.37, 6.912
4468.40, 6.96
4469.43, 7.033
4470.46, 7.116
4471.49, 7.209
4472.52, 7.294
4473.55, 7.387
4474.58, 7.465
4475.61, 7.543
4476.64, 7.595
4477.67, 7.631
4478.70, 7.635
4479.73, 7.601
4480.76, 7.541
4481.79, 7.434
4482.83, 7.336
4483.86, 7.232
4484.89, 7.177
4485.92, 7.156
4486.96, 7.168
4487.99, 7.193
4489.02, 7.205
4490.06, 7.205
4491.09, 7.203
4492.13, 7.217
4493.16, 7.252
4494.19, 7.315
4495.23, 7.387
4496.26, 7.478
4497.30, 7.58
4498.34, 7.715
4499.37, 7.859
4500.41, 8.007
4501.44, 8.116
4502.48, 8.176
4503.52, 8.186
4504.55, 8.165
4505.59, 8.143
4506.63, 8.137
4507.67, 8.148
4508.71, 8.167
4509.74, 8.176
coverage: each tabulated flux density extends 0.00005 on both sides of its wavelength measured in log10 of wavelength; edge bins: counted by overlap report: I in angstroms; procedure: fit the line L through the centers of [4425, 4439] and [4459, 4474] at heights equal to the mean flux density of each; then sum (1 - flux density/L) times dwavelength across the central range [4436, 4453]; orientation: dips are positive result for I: 0.3 angstroms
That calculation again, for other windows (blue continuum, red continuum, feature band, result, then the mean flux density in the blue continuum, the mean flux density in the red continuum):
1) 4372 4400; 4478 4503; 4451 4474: 1.0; 6.29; 7.47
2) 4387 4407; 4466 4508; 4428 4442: 0.8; 6.63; 7.49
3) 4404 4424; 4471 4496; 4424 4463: 0.6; 6.45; 7.35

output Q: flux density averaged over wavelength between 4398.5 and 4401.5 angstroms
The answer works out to 6.93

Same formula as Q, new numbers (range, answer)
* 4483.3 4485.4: 7.22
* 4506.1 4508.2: 8.12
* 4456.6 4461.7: 6.48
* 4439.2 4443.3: 6.32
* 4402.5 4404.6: 6.64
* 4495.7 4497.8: 7.53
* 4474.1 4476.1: 7.51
